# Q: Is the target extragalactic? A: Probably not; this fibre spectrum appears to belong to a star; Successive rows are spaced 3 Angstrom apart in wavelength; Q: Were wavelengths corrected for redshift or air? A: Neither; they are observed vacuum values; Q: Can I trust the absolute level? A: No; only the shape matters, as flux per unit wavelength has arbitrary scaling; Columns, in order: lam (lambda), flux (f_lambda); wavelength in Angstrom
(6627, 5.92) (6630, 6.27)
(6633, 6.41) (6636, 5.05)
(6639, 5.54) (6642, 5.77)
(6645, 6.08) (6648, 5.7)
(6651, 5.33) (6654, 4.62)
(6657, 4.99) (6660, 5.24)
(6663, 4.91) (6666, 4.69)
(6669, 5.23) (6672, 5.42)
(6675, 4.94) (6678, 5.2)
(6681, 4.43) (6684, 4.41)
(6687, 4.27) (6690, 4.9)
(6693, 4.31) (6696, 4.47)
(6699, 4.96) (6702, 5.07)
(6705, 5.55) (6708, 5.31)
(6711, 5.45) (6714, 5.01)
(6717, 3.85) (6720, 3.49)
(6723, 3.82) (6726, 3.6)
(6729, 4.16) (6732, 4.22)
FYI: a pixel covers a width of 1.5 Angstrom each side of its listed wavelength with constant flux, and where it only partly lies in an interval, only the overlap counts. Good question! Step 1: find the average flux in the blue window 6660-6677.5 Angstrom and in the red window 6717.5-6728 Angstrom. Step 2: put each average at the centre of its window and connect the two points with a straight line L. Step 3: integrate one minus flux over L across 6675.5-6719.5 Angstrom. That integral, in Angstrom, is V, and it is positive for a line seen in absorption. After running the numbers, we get -4.81 Angstrom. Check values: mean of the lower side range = 5.06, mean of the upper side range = 3.68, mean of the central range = 4.77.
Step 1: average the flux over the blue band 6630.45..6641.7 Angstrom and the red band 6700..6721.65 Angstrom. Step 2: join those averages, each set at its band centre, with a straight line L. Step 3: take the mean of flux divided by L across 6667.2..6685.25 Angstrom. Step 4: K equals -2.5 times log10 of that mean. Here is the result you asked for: 0.06 mag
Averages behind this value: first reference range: 5.73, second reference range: 4.81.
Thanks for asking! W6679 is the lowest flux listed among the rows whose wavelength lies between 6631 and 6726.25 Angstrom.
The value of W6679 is 3.49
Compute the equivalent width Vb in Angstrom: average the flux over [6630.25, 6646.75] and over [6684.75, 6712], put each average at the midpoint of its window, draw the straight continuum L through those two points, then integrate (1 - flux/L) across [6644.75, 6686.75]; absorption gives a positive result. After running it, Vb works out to 2.85 Angstrom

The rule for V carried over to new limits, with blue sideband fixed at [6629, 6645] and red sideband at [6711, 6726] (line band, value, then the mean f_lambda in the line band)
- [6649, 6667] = 1.3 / 4.99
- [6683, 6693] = 0.6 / 4.5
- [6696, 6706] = -1.3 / 5.07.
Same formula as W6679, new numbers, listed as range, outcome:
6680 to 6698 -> 4.27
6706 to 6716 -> 5.01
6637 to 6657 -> 4.62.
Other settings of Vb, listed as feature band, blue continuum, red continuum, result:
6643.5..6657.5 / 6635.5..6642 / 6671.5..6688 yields -0.3 Angstrom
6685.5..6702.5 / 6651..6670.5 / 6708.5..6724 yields 0.0 Angstrom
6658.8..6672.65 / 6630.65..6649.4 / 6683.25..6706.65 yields 0.6 Angstrom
